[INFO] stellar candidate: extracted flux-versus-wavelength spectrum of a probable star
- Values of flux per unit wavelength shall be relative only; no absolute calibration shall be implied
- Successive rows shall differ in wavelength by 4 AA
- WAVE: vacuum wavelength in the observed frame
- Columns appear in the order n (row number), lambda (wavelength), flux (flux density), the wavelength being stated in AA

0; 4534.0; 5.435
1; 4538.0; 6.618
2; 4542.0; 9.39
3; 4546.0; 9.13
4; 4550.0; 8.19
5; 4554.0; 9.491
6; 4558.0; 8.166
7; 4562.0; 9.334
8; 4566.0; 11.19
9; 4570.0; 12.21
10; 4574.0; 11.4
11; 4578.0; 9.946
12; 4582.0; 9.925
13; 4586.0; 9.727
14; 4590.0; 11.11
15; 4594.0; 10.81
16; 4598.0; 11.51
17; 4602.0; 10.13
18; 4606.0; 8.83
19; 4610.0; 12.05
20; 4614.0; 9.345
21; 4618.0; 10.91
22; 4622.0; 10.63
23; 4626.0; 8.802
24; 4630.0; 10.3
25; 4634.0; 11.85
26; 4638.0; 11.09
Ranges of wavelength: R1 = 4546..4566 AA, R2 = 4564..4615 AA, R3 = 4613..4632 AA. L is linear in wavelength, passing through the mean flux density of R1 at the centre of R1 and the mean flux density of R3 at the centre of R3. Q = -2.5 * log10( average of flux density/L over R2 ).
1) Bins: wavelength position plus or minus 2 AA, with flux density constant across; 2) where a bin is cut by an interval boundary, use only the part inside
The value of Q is -0.120 mag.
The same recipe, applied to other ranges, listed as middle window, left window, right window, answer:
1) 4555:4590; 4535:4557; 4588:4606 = -0.08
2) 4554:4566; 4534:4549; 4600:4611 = -0.08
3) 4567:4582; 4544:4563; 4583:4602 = -0.13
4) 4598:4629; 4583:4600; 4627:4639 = 0.06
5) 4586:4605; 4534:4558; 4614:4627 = -0.13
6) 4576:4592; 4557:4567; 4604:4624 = -0.03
